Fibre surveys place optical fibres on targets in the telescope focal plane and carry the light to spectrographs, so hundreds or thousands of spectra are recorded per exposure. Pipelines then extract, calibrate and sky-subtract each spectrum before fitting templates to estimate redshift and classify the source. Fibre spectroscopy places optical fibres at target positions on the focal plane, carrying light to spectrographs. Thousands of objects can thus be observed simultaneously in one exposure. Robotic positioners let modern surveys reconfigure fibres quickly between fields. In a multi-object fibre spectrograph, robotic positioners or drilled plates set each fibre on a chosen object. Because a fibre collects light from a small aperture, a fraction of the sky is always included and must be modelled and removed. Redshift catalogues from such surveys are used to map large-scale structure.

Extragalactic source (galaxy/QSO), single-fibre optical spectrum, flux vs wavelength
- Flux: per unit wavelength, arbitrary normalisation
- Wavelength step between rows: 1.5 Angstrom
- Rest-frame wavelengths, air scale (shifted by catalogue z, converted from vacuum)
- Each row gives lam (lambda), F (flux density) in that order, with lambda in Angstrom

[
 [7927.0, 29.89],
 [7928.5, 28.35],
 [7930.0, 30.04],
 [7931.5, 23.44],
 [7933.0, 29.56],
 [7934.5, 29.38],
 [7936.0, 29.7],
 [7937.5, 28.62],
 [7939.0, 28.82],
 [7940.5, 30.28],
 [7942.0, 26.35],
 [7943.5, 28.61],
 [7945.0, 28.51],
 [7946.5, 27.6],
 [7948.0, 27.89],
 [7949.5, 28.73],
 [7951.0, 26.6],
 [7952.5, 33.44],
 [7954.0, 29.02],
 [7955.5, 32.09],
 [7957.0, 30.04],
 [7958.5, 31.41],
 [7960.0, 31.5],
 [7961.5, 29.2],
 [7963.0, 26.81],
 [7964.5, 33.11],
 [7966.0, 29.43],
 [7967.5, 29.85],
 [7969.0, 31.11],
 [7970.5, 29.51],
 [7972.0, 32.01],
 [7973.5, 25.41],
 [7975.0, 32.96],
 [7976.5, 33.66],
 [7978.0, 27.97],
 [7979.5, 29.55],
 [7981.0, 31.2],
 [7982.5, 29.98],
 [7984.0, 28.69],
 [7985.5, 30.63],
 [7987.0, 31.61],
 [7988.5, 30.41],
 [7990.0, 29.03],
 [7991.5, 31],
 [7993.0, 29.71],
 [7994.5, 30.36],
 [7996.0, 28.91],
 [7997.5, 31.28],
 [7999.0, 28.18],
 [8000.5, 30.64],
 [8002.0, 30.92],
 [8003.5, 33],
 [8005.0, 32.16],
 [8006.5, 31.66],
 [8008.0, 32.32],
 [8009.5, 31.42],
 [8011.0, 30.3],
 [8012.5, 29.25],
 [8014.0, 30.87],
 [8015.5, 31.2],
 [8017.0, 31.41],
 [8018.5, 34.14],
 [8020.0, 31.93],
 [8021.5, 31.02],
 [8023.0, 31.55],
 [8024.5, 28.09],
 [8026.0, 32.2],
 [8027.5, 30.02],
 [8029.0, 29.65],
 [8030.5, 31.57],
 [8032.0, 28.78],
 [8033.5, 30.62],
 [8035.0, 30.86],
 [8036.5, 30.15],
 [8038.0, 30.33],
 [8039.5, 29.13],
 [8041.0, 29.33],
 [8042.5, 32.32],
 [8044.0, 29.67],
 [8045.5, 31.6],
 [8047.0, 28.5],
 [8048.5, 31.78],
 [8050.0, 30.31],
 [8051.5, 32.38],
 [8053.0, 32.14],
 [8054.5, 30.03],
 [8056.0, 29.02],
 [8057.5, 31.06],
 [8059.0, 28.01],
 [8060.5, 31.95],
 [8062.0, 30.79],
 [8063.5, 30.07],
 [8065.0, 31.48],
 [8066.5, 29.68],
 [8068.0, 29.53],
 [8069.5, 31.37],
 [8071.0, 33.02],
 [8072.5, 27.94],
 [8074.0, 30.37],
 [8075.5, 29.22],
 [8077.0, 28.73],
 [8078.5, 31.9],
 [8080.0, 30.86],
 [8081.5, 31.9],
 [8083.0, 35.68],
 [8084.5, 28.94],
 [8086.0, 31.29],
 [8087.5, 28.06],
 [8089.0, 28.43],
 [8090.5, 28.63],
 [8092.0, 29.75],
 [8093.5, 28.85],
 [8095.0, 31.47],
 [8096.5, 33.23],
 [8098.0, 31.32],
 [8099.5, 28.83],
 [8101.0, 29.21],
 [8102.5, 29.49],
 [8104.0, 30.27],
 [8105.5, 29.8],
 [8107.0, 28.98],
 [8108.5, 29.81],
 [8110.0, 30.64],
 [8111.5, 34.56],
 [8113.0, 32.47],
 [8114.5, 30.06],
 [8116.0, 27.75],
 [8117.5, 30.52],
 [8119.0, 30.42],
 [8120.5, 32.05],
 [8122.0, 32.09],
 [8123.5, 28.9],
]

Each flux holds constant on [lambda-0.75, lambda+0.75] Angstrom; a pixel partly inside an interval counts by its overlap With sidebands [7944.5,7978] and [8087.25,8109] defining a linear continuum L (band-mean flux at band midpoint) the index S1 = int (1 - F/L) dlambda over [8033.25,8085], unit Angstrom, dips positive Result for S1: -1.3 Angstrom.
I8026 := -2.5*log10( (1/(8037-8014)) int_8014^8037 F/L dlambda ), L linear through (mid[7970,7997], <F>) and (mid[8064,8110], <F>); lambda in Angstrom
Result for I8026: -0.02 mag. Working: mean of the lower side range 30.2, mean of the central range 30.9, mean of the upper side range 30.3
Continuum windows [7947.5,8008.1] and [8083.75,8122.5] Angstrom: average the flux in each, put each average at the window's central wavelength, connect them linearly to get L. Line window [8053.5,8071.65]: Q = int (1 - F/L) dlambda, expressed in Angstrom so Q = -0.1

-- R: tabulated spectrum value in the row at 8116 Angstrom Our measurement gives 27.75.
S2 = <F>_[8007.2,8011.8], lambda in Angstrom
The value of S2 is 31.3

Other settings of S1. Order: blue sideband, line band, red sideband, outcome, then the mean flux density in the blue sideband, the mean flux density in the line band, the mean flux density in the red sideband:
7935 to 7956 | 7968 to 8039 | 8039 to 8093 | -2.3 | 29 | 30.6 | 30.4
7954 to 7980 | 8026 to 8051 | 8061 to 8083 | 0.2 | 30.3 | 30.4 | 30.7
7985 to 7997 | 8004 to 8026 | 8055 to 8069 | -0.8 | 30.2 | 31.3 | 30.2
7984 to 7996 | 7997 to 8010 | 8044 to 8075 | -0.4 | 30.2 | 31.3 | 30.5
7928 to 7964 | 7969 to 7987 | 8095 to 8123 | -0.5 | 29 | 30.2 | 30.6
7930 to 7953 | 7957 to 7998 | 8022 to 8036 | -1.3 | 28.5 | 30.2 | 30.4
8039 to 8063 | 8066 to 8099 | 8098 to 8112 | -0.2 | 30.5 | 30.5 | 30.2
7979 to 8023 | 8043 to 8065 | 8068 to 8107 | -0.1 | 30.8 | 30.6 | 30.3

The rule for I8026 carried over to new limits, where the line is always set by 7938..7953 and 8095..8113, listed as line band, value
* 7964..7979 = -0.05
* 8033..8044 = -0.02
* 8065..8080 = 0.00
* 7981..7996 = -0.04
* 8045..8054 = -0.04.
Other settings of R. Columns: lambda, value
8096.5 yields 33.23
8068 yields 29.53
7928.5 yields 28.35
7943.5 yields 28.61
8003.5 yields 33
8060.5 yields 31.95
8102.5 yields 29.49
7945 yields 28.51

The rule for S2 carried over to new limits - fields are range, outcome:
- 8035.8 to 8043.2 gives 30.2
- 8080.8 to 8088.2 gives 31.2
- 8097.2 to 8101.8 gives 29.8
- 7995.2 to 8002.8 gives 30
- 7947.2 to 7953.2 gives 29.1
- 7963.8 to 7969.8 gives 30.8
